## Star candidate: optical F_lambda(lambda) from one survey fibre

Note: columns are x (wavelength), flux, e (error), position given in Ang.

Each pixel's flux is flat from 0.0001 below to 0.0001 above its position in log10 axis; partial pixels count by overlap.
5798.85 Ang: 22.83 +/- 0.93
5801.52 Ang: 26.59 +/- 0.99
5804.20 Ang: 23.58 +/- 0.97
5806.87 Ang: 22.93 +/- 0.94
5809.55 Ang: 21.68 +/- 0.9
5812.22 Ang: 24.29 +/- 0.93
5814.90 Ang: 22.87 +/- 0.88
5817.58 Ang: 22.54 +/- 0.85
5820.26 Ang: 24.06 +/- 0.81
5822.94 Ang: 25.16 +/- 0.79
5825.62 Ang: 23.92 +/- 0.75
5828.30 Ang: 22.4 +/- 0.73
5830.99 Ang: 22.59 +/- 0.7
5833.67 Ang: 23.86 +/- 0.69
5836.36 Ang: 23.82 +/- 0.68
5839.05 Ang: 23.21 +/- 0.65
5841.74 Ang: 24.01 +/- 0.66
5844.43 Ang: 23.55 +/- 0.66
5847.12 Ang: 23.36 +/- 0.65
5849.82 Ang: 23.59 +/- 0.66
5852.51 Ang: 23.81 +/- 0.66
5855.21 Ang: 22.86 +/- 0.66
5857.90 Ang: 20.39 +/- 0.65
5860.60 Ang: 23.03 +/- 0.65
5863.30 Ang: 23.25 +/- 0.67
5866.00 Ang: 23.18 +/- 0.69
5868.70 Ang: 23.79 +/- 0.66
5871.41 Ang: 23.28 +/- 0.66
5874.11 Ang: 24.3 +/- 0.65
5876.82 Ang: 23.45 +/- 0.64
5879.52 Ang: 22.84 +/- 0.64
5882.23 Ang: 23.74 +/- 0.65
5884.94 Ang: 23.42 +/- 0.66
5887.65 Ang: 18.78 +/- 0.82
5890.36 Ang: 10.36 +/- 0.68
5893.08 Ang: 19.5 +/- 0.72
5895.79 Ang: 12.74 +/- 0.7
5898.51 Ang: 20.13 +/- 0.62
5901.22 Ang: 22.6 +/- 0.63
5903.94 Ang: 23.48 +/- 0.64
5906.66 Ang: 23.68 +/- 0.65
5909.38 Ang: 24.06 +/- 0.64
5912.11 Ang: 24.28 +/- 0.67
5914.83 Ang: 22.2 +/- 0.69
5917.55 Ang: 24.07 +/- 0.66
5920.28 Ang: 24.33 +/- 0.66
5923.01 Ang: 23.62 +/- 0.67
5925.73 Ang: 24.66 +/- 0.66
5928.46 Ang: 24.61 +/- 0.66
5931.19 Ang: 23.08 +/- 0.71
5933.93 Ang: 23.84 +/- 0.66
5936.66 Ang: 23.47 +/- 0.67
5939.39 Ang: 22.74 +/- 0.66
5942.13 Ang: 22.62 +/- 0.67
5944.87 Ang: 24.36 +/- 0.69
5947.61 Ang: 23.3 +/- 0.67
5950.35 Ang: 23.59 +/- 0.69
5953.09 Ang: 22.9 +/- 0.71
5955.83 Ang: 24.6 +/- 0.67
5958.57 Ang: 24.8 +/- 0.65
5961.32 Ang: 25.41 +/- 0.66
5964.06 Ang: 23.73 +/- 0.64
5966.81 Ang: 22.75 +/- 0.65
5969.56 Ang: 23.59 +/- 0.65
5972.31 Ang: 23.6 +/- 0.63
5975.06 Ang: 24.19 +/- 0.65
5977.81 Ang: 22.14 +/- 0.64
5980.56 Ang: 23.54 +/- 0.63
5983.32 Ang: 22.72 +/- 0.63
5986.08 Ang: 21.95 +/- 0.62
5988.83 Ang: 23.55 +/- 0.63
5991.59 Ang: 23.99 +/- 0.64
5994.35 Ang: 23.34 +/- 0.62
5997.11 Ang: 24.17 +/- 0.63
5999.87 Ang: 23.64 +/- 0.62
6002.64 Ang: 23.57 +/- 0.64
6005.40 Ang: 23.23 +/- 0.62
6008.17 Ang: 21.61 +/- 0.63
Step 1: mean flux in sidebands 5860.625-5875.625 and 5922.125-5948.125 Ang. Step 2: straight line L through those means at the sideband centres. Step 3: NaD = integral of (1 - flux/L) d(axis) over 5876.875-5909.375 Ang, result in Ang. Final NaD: 4.3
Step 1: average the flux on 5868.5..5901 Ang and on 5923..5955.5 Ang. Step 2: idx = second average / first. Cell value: 1.15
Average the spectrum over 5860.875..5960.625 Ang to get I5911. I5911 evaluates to 22.6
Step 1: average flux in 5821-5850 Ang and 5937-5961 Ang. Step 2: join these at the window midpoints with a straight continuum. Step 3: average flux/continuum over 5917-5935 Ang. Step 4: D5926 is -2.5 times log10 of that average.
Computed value -0.02 mag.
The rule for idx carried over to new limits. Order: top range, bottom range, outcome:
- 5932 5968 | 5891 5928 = 1.07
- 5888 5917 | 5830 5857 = 0.87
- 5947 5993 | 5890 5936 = 1.07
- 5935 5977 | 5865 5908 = 1.12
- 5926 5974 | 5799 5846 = 1.01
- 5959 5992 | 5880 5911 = 1.15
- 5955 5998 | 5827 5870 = 1.02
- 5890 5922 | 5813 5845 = 0.91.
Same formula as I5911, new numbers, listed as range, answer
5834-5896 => 22.1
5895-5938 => 22.9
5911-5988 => 23.6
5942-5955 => 23.5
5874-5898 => 19.7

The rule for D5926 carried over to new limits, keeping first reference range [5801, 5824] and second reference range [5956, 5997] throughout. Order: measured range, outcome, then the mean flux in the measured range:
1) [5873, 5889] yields 0.04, 22.7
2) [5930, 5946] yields 0.01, 23.3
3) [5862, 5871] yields 0.01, 23.4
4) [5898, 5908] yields 0.04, 22.7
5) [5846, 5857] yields 0.01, 23.3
